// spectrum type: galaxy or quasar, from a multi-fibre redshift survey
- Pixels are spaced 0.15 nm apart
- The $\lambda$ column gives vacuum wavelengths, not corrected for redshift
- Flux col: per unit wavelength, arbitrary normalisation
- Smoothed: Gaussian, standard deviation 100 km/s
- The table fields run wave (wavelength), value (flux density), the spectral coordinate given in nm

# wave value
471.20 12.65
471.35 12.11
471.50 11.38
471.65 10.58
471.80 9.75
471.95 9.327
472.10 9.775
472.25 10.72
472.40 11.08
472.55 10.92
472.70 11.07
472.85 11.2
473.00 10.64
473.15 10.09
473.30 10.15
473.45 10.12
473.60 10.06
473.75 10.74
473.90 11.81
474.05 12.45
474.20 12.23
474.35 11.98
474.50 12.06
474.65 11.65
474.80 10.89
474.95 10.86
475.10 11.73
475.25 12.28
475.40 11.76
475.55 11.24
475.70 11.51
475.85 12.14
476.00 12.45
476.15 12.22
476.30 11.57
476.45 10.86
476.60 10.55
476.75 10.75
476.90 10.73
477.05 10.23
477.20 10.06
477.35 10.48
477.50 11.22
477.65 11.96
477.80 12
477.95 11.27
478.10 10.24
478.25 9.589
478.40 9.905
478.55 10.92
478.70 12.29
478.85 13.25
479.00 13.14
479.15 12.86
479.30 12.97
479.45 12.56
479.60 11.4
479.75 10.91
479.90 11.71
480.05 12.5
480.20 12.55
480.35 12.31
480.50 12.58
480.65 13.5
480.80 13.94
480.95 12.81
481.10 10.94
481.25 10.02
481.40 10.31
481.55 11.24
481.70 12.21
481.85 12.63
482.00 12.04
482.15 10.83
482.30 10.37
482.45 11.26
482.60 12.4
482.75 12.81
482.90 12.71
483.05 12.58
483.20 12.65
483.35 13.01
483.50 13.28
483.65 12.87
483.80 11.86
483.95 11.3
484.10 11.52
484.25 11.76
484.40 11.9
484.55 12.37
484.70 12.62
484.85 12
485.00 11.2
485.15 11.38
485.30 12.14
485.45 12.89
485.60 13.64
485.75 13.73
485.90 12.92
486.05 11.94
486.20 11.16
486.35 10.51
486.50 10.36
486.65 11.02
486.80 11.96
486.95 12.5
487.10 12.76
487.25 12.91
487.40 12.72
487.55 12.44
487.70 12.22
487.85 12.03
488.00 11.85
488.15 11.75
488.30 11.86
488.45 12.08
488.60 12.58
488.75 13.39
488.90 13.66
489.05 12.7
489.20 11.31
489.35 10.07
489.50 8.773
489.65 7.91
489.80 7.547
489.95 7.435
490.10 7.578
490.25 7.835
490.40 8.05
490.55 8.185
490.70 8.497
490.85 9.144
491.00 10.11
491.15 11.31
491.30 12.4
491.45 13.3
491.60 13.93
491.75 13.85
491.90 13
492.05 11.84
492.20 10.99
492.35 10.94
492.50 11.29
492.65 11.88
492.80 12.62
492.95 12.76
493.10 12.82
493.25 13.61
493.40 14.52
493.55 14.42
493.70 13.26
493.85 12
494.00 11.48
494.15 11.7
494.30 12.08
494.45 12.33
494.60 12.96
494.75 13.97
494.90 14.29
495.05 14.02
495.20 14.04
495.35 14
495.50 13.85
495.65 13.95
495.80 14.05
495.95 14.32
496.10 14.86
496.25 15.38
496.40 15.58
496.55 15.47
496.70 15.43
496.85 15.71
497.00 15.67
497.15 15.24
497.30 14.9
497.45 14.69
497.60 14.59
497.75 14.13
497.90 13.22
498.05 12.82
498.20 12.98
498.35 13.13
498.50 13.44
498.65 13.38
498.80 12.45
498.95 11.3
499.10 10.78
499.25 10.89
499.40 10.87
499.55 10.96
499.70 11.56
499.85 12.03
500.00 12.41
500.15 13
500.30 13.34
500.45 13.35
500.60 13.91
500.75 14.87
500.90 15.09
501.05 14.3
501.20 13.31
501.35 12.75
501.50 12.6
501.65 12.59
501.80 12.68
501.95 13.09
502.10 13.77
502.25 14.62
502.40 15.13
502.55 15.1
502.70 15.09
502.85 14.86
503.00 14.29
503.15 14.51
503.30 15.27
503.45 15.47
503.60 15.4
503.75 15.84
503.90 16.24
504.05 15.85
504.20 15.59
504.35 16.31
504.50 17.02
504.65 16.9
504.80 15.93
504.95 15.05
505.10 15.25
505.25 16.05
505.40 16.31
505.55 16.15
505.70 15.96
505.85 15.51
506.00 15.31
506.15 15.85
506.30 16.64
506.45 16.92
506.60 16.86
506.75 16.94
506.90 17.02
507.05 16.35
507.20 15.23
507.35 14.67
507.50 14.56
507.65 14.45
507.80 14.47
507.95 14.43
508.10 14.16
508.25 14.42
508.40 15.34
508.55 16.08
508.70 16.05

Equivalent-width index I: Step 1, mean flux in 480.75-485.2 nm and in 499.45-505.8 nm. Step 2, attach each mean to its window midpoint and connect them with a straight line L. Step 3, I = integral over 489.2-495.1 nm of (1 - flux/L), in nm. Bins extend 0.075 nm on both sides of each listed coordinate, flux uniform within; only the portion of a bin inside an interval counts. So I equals 0.80 nm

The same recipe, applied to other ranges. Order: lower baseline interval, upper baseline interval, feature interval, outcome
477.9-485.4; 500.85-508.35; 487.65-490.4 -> 0.50 nm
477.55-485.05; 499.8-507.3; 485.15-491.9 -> 0.84 nm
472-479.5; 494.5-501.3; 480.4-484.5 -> -0.02 nm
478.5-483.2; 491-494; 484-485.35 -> 0.04 nm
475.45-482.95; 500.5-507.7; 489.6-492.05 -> 0.60 nm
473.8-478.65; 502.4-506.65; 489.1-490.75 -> 0.60 nm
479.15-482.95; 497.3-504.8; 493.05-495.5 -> 0.00 nm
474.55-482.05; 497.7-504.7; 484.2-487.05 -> 0.07 nm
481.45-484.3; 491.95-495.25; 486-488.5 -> 0.09 nm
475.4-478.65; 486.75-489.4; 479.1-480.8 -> -0.15 nm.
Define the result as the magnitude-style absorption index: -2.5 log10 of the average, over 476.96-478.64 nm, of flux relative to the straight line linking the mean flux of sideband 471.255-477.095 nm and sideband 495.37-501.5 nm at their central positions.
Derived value 0.07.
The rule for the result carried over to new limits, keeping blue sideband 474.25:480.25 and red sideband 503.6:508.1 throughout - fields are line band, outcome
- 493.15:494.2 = 0.08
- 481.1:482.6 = 0.09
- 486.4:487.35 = 0.09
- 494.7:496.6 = -0.01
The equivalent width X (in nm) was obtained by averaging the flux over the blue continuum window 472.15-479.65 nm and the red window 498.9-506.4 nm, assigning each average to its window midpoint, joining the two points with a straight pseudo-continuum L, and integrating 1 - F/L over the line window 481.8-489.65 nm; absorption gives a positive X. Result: 0.261 nm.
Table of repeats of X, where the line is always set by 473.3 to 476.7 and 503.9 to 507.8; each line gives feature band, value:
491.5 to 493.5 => 0.19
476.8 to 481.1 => 0.10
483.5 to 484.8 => 0.07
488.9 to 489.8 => 0.22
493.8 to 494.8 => 0.14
